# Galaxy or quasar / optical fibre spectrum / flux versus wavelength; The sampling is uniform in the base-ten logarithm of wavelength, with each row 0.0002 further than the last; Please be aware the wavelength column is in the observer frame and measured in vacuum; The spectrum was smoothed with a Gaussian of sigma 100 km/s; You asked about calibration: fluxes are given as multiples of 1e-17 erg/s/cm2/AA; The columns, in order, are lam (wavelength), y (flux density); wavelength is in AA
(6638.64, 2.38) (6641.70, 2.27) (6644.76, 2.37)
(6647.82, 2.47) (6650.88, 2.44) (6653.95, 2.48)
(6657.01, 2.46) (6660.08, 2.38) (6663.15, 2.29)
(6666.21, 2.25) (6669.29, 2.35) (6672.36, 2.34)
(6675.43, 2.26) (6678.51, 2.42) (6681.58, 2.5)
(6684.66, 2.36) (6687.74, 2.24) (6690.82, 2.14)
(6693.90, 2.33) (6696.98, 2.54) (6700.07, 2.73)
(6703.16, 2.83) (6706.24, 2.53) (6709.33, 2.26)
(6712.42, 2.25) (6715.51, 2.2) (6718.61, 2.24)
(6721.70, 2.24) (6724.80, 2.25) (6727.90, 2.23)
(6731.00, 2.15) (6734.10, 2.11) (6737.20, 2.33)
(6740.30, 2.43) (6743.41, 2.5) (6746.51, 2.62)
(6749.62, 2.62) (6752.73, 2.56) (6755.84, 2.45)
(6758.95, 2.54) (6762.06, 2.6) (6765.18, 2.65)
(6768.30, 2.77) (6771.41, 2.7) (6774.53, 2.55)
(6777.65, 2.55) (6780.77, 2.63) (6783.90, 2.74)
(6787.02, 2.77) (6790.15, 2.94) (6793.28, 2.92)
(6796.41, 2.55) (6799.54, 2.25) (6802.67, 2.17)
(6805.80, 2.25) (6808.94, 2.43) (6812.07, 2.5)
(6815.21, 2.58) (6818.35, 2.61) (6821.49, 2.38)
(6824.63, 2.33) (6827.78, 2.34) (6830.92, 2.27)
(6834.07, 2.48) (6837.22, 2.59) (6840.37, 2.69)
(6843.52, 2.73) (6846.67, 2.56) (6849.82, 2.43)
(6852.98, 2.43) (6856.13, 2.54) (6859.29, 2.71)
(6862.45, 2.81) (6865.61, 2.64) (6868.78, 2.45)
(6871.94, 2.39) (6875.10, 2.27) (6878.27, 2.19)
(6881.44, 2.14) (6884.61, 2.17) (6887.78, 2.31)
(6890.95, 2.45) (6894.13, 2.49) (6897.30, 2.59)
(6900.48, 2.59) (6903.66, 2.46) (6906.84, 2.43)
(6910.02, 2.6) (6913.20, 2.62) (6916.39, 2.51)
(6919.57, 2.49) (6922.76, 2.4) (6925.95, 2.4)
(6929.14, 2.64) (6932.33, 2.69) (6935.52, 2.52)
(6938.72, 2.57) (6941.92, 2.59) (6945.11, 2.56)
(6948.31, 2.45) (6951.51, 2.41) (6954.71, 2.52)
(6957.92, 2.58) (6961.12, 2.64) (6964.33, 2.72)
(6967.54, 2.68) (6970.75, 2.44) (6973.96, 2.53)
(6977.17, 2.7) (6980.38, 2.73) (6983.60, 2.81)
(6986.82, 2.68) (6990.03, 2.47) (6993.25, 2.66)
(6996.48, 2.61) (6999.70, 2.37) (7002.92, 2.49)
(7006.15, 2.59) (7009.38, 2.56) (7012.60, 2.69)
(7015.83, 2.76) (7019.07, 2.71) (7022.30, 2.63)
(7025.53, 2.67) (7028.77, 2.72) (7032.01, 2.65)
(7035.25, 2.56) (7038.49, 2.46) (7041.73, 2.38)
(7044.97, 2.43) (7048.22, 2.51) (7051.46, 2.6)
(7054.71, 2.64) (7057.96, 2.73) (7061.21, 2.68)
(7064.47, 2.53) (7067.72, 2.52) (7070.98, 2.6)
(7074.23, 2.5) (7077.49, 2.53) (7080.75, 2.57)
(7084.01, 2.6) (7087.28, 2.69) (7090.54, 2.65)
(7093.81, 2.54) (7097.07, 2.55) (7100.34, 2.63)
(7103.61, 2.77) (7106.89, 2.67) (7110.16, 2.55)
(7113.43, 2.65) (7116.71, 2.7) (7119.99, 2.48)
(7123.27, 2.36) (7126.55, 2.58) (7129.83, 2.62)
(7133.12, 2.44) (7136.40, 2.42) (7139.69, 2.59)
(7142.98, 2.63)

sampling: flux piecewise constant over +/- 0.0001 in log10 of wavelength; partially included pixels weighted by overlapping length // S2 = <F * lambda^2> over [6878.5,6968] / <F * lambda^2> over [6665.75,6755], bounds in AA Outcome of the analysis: 1.12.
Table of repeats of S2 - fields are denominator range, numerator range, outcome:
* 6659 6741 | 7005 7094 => 1.23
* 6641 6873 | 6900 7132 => 1.13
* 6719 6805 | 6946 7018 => 1.10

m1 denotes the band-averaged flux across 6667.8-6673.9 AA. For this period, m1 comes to 2.35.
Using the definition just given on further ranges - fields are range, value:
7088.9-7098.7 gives 2.58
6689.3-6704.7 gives 2.51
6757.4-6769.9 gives 2.64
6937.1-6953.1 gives 2.52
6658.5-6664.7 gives 2.34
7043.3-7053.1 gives 2.51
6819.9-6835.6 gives 2.36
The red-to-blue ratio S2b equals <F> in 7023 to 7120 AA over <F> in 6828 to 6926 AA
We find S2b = 1.0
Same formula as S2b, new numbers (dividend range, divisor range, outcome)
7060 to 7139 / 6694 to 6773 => 1.05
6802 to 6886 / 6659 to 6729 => 1.04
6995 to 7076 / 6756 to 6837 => 1.02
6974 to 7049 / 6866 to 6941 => 1.06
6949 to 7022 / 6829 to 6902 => 1.05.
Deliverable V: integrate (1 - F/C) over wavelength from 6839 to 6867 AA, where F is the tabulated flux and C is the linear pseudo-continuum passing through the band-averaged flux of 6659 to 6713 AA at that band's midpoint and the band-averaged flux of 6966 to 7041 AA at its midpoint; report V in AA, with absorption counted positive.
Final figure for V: -1.2 AA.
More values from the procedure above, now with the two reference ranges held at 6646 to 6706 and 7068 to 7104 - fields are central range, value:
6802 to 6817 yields 0.4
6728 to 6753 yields 0.5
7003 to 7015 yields -0.2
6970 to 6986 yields -0.7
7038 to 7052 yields 0.6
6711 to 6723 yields 1.0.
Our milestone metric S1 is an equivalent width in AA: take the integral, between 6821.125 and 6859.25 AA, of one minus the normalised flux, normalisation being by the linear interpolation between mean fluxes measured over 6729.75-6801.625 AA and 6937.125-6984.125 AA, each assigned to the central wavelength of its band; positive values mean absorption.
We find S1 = 1.2 AA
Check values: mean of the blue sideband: 2.56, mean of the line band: 2.49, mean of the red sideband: 2.59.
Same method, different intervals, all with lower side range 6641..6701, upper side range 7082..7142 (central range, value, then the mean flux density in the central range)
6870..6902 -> 1.54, 2.36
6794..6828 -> 0.41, 2.41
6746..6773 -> -2.14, 2.61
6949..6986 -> -1.41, 2.61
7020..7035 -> -0.68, 2.66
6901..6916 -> -0.25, 2.53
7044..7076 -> -0.22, 2.58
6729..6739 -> 0.85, 2.21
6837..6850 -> -0.85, 2.62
